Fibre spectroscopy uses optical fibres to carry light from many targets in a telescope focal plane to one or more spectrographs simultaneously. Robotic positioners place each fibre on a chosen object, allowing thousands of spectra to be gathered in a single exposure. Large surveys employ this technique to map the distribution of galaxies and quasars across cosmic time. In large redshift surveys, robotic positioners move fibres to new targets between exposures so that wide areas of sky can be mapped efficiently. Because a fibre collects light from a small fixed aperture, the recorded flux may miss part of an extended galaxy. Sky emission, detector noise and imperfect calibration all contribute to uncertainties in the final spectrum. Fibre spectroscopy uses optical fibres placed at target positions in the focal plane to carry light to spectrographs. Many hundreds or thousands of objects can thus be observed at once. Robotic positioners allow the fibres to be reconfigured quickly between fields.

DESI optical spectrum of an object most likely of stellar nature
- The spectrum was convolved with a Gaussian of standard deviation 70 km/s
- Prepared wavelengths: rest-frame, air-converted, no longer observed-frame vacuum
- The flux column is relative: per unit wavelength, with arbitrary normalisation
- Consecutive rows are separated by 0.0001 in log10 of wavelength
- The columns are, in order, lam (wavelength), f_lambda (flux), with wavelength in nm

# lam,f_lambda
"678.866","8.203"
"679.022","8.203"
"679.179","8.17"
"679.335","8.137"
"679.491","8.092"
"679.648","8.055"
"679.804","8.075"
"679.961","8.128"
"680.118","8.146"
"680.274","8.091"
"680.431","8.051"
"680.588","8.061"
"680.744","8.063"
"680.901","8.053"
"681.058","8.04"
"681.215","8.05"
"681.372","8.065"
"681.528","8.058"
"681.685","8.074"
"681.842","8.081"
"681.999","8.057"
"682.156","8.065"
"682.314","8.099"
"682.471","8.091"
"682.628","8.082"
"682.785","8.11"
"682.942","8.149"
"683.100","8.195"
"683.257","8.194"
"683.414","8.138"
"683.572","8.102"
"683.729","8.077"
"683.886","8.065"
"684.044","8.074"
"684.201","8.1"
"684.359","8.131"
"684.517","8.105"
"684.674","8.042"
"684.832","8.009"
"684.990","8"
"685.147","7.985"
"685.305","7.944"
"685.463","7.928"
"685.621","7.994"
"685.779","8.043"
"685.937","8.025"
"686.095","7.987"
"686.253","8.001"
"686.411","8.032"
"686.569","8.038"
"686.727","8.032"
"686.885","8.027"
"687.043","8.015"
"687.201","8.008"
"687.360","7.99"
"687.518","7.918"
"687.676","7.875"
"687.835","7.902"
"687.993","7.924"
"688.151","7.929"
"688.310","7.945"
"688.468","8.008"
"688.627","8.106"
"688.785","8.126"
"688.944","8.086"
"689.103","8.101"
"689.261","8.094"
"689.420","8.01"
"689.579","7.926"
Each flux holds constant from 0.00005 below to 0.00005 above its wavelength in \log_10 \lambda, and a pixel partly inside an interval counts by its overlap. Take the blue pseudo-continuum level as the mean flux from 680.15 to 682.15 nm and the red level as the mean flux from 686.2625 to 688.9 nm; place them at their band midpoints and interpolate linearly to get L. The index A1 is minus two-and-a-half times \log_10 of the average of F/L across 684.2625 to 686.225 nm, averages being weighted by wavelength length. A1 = 0.00 mag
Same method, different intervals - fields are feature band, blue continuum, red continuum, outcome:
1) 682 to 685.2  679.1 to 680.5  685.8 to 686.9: -0.005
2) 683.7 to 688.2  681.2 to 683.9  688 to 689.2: 0.008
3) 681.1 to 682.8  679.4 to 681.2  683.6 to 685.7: -0.002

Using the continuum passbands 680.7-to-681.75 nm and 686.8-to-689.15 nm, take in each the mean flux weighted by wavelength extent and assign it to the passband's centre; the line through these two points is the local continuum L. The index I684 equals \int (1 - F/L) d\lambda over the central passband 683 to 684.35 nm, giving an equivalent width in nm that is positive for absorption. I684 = -0.01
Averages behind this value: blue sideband 8.06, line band 8.12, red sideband 8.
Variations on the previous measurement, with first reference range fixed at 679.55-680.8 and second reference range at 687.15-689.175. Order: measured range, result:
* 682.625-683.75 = -0.01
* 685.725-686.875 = 0.00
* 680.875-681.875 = 0.00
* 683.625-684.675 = -0.01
